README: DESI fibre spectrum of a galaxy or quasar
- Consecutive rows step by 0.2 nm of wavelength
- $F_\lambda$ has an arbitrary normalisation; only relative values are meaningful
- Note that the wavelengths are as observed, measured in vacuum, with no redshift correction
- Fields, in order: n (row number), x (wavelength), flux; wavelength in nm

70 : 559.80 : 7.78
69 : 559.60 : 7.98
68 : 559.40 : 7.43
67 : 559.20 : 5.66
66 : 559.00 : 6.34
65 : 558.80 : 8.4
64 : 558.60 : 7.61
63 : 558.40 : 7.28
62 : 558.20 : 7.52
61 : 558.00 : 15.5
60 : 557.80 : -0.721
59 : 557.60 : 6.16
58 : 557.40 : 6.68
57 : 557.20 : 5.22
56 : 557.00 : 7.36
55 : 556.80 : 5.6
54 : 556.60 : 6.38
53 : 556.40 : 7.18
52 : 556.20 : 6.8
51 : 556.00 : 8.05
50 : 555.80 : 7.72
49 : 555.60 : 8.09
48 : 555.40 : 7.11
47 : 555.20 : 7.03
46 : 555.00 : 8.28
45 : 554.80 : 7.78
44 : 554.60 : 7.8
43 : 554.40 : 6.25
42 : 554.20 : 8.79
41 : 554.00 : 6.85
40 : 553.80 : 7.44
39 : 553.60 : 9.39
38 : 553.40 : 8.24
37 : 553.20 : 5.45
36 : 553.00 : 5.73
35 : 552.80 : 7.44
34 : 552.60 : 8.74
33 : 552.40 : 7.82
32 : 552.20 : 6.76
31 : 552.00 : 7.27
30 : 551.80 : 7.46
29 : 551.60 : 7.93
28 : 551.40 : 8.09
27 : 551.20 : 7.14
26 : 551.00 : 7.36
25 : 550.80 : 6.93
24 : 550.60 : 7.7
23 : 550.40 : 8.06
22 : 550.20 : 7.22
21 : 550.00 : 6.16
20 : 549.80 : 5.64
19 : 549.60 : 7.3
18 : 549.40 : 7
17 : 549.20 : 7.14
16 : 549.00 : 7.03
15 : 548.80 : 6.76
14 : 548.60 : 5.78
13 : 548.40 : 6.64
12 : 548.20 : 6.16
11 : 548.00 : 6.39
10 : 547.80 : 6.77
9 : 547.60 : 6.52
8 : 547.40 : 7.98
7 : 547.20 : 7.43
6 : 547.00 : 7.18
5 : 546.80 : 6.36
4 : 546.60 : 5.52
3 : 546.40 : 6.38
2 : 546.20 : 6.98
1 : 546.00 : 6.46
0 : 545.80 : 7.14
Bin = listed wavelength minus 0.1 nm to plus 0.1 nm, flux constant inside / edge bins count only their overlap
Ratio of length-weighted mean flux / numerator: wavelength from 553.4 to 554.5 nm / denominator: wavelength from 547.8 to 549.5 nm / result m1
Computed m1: 1.2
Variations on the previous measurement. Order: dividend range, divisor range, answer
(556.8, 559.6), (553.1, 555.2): 0.91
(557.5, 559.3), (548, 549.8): 1.07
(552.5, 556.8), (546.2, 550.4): 1.10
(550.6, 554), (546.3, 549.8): 1.11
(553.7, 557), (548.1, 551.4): 1.06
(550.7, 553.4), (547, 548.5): 1.06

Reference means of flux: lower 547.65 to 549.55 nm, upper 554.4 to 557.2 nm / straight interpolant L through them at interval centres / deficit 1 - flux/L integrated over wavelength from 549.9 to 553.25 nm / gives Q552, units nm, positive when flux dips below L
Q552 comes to -0.20 nm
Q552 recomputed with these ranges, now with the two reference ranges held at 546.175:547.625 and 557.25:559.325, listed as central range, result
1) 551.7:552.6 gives -0.08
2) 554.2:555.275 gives -0.10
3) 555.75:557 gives 0.00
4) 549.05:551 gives -0.05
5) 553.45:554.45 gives -0.13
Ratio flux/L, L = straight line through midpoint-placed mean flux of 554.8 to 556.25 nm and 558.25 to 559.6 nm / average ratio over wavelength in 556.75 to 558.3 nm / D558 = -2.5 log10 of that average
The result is 0.10 mag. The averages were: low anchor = 7.62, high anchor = 7.2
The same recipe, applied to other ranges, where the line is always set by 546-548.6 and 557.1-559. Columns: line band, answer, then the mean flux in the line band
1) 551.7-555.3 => -0.09 mag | 7.47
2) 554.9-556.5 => -0.09 mag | 7.53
